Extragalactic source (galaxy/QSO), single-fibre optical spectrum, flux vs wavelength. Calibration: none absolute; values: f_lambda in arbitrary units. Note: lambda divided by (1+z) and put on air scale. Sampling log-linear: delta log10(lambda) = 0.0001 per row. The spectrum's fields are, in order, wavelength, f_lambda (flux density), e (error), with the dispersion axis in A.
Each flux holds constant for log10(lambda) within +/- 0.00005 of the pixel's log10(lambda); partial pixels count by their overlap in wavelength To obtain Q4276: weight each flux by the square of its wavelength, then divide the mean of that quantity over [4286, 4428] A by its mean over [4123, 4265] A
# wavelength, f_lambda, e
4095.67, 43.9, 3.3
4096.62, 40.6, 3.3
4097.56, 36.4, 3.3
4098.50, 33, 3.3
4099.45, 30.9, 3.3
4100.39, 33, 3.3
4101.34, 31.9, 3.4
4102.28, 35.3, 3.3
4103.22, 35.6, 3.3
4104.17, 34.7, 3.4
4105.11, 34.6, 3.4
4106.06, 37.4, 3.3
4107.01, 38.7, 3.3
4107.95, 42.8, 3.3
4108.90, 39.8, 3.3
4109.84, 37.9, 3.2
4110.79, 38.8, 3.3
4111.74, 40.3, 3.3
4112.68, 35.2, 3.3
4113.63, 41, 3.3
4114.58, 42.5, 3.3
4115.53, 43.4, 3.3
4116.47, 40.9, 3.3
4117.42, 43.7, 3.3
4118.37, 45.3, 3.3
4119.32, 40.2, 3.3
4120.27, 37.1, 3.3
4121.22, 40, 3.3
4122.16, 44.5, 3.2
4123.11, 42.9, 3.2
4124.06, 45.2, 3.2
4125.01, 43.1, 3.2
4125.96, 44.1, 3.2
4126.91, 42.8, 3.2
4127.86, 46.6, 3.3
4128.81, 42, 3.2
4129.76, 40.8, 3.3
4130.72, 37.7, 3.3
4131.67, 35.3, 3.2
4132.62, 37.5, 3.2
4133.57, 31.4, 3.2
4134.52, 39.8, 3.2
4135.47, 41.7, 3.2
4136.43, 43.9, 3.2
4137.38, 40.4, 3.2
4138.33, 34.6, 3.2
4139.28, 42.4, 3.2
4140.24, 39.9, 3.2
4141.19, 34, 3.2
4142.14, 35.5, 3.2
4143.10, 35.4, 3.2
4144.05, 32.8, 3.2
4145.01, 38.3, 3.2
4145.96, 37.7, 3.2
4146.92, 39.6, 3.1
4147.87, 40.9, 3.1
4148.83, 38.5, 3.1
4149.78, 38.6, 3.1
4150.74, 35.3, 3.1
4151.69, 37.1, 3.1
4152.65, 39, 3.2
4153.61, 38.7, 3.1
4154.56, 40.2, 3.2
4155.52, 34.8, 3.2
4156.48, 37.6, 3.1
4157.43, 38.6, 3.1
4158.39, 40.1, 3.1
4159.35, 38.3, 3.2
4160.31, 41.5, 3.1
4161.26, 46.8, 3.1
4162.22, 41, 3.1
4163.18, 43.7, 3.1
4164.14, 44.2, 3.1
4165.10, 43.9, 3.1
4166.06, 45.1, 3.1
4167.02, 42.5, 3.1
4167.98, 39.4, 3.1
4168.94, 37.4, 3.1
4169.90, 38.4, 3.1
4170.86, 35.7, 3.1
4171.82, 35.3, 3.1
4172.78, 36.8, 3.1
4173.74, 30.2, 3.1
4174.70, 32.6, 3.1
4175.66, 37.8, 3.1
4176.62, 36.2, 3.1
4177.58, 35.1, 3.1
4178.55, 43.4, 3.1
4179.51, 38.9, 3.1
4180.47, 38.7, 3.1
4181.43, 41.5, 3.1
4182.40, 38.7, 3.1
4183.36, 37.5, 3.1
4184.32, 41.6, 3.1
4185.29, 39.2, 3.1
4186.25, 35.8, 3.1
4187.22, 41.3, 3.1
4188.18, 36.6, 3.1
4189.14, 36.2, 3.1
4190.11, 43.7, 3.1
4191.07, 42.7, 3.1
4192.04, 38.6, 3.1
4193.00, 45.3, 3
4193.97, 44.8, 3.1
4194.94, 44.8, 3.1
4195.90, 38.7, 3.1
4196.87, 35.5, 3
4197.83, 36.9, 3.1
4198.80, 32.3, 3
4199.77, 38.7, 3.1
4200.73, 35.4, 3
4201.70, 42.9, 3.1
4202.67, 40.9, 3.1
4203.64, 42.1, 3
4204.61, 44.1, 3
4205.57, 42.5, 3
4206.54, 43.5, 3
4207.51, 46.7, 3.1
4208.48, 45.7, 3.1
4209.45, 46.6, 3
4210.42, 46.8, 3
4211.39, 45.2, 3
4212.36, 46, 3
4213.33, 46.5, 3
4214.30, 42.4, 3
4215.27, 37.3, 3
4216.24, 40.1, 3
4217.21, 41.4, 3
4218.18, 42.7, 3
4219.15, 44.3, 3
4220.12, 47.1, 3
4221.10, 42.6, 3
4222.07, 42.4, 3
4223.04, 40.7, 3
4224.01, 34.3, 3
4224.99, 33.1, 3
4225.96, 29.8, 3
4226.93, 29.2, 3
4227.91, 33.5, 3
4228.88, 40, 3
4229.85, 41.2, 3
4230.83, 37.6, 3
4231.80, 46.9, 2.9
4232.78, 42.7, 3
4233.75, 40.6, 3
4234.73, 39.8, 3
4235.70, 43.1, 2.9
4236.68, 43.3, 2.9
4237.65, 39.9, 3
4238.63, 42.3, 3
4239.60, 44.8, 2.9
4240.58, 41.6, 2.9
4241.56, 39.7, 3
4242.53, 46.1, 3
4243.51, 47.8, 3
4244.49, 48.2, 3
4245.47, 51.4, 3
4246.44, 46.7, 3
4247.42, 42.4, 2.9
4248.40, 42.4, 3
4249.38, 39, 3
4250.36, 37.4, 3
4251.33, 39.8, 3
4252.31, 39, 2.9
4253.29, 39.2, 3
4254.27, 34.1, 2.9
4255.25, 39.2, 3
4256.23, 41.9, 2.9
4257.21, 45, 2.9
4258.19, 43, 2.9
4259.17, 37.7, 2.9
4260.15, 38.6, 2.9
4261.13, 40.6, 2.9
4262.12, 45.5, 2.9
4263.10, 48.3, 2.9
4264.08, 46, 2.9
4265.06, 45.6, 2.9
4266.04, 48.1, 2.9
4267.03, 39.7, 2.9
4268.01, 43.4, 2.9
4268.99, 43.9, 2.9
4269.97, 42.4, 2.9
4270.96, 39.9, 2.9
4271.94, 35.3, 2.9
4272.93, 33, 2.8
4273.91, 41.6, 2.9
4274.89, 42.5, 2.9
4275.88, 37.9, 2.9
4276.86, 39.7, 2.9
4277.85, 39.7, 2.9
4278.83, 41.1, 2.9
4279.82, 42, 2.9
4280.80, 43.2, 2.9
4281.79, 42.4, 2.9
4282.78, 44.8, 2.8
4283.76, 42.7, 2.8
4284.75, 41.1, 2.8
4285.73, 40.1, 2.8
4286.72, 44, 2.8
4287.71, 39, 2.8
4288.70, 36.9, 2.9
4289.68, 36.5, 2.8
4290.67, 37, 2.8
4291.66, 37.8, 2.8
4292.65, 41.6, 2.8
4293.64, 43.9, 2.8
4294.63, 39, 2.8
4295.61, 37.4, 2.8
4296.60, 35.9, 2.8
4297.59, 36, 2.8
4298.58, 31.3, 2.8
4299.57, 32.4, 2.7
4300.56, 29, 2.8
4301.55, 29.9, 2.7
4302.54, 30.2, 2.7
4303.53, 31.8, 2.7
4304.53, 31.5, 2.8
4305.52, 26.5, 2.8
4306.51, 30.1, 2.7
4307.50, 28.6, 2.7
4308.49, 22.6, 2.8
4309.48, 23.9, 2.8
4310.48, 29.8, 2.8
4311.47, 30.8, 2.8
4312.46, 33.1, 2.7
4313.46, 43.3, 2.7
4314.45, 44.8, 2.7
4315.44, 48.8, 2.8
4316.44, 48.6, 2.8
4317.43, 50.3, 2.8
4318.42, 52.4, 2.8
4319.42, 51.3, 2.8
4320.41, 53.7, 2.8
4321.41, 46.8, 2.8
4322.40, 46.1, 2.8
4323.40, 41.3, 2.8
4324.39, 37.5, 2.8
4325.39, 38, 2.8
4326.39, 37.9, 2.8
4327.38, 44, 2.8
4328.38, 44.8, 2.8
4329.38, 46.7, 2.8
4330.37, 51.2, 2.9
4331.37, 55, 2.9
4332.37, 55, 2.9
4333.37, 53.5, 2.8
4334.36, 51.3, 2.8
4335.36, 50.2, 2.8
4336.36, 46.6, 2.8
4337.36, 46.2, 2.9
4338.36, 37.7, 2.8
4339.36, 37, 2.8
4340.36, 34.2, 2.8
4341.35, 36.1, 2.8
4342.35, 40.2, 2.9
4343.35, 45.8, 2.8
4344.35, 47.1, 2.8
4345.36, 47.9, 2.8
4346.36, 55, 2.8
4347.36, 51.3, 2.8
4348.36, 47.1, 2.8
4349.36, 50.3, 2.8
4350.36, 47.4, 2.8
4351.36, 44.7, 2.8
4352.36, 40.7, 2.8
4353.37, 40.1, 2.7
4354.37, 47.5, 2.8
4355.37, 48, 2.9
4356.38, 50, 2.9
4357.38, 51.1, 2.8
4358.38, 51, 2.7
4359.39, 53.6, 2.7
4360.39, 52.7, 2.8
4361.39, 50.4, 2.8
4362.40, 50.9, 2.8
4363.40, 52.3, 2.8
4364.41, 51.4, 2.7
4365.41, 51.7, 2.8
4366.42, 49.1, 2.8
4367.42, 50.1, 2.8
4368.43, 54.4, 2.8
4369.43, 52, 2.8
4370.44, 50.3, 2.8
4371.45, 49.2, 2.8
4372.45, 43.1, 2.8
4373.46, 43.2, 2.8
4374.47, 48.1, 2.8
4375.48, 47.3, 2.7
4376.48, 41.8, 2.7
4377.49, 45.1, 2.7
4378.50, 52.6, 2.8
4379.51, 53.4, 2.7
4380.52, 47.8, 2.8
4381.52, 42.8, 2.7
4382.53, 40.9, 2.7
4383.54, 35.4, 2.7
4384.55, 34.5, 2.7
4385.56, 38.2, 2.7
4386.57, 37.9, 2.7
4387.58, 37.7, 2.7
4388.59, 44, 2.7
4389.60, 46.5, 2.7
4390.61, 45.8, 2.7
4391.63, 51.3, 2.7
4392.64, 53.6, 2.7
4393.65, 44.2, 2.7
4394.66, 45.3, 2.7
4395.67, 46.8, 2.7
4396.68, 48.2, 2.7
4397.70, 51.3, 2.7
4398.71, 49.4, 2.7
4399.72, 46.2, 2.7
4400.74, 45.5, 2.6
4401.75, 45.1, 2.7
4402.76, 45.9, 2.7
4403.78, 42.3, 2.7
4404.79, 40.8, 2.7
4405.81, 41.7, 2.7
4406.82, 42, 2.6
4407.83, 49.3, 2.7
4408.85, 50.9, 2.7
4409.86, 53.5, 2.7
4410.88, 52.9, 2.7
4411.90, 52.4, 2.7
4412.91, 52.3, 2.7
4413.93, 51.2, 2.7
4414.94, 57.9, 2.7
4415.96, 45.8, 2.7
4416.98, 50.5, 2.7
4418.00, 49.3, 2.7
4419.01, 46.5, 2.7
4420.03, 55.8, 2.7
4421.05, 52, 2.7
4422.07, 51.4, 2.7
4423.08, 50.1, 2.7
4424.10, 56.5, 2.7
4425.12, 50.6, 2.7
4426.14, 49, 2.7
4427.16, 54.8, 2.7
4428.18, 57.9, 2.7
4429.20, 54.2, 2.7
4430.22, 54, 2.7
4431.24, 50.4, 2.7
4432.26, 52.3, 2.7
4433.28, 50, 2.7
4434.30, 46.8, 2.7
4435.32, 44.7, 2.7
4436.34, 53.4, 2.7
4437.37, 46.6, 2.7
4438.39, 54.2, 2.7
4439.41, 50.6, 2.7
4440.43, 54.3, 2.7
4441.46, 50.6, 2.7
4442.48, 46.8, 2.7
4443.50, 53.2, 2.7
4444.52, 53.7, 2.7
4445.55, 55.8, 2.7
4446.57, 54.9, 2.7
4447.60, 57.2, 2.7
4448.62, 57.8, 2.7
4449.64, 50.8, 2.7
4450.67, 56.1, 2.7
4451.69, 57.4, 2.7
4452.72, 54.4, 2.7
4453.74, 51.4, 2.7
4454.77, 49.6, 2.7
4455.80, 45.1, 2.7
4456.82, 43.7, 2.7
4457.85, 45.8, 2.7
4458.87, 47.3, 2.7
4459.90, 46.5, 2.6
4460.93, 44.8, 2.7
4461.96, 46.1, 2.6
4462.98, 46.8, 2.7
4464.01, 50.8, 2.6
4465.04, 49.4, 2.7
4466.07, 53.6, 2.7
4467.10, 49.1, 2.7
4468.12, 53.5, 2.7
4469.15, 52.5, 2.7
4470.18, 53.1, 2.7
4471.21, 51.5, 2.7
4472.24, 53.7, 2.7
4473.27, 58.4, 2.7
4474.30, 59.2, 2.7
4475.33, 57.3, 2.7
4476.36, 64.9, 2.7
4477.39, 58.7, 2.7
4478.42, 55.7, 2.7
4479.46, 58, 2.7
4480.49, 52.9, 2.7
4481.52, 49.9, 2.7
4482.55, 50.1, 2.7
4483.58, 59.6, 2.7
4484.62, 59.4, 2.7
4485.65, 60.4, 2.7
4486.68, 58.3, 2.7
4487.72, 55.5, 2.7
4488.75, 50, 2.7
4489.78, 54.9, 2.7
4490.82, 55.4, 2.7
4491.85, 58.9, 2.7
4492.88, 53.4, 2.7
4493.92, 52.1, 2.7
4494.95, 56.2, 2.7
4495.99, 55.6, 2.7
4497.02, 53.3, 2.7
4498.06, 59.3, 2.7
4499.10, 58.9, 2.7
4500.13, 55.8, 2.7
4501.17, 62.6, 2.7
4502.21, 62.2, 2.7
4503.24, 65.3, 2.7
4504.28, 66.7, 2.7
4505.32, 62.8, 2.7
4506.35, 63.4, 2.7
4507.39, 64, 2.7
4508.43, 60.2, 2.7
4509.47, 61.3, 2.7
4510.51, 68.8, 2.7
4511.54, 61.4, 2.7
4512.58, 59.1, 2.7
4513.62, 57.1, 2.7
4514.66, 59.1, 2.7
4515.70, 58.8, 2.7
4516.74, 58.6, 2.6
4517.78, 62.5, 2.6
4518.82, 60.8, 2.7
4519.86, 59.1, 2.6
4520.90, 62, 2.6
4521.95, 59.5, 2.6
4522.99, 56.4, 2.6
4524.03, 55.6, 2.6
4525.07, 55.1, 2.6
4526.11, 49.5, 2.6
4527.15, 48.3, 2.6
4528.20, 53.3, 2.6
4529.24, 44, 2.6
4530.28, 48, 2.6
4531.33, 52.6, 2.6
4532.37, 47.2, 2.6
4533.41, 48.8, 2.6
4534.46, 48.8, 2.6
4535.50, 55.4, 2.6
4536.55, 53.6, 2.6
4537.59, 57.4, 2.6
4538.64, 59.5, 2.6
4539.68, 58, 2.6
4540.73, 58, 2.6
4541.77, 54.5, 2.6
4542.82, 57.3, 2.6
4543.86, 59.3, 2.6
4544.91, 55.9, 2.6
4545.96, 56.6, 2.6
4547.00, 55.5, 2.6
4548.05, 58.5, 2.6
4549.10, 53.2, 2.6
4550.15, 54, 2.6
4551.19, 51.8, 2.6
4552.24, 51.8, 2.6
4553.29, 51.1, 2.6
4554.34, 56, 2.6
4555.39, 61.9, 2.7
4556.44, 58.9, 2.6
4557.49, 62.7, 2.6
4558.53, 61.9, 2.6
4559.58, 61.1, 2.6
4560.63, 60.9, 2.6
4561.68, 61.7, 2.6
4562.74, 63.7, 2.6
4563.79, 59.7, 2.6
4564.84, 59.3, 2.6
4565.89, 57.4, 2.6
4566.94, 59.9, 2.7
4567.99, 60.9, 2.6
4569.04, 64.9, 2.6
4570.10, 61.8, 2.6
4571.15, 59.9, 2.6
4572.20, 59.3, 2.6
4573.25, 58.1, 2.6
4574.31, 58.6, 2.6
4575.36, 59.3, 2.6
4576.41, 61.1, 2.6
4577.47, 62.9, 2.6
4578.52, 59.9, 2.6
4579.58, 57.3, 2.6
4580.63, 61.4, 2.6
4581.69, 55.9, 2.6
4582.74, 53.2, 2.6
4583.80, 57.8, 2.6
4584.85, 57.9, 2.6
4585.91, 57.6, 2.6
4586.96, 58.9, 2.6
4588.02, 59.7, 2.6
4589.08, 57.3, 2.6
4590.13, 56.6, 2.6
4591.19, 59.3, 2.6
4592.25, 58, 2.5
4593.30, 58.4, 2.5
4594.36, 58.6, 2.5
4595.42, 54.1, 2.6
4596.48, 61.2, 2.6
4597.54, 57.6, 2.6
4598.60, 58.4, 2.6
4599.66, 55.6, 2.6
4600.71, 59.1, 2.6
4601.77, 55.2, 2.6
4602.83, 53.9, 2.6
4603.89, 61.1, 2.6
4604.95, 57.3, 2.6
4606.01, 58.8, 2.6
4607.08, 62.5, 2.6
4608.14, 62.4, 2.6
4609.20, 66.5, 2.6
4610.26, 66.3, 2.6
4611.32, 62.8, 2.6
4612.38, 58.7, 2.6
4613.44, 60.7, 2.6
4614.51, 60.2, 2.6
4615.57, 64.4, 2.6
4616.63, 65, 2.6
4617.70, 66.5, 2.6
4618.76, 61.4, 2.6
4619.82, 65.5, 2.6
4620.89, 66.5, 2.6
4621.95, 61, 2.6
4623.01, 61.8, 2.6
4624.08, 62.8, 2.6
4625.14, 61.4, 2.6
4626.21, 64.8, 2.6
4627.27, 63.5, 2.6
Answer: 1.20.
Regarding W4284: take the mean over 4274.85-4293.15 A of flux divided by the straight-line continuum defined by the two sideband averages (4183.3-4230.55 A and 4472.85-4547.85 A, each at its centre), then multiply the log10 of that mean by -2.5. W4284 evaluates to 0.11 mag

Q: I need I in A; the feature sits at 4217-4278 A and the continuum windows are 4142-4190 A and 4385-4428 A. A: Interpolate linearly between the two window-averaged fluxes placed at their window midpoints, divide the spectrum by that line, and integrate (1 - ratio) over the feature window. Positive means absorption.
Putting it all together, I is 0.97 A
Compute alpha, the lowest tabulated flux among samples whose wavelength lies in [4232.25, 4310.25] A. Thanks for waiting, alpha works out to 22.6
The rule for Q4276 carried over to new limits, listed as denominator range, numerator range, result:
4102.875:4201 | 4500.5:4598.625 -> 1.77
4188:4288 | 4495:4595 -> 1.61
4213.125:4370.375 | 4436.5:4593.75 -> 1.47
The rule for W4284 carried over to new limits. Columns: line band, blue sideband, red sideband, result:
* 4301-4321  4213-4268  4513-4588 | 0.21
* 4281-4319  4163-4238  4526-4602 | 0.21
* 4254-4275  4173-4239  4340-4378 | 0.04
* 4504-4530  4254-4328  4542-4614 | -0.07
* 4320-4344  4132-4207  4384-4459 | 0.02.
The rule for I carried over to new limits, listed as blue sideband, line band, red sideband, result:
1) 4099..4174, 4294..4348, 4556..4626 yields 7.7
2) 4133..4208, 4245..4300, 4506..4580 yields 4.4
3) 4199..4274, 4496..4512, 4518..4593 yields -2.0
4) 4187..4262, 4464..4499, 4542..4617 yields -0.8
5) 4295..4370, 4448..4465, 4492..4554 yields 0.8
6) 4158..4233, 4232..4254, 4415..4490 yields -0.1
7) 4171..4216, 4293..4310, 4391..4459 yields 4.9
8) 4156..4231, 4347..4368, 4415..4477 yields -0.6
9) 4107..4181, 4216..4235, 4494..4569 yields 1.7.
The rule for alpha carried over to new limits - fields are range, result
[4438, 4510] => 43.7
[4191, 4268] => 29.2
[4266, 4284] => 33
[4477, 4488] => 49.9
